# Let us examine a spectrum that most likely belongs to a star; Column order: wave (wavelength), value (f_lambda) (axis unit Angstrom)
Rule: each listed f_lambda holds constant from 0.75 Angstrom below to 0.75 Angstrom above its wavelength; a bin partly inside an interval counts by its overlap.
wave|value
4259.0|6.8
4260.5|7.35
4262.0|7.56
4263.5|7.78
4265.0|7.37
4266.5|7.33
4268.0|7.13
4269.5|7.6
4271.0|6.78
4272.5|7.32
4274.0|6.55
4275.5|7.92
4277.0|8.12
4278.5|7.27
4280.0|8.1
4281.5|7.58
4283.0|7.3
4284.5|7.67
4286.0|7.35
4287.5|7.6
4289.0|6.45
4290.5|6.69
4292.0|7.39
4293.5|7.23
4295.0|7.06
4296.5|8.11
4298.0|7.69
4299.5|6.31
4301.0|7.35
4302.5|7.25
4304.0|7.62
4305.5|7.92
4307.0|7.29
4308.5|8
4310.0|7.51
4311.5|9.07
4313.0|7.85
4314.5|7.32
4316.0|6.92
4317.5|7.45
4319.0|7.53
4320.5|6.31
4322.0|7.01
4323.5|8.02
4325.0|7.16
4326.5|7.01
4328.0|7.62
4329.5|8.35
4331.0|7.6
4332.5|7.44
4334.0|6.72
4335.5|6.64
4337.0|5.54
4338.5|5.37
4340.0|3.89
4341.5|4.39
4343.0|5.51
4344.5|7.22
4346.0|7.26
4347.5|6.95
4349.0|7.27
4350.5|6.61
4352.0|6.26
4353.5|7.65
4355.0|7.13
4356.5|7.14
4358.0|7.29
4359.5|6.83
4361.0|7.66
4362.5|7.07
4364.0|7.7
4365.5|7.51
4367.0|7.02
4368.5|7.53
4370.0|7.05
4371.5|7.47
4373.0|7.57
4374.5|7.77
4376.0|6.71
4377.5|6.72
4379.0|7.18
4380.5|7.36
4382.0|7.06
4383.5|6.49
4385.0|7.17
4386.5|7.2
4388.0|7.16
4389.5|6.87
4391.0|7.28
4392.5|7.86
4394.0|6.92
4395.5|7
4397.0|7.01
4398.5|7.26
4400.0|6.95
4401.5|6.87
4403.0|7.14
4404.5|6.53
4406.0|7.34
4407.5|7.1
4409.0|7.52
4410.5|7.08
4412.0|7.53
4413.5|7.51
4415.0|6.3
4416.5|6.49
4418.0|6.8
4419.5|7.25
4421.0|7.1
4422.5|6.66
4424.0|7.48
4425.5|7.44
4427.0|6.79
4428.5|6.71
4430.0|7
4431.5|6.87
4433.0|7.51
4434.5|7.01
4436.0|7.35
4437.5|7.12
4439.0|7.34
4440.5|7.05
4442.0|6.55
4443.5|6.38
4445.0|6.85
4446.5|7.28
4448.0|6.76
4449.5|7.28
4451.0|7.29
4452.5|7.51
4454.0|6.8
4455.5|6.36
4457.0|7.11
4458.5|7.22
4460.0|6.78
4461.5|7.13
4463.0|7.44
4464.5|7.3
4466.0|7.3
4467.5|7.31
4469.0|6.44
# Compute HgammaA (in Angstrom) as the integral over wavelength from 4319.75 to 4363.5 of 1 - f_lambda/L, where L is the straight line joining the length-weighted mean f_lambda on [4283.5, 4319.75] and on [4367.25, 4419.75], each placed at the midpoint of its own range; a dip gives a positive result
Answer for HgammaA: 3.0 Angstrom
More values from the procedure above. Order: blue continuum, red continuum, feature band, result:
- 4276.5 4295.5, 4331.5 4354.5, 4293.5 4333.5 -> -3.61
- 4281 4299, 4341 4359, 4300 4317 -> -1.13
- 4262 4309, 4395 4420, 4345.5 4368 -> 0.08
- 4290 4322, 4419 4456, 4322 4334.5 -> -0.21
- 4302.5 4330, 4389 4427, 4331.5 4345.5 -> 2.86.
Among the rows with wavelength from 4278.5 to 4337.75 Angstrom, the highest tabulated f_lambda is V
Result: 9.07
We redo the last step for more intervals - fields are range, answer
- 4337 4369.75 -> 7.7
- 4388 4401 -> 7.86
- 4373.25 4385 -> 7.77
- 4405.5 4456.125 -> 7.53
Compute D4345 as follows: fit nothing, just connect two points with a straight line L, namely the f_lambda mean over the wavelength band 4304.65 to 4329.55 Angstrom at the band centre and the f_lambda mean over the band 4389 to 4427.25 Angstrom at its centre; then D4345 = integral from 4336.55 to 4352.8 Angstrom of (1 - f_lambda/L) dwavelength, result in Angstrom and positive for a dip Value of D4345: 3.0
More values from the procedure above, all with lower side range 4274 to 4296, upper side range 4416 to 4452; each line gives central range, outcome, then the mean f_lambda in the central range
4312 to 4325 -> 0.0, 7.33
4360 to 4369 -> -0.3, 7.4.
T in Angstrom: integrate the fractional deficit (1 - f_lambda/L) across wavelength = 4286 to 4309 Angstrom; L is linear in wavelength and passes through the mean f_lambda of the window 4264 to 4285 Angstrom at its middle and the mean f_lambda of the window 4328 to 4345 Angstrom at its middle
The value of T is -1.1 Angstrom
